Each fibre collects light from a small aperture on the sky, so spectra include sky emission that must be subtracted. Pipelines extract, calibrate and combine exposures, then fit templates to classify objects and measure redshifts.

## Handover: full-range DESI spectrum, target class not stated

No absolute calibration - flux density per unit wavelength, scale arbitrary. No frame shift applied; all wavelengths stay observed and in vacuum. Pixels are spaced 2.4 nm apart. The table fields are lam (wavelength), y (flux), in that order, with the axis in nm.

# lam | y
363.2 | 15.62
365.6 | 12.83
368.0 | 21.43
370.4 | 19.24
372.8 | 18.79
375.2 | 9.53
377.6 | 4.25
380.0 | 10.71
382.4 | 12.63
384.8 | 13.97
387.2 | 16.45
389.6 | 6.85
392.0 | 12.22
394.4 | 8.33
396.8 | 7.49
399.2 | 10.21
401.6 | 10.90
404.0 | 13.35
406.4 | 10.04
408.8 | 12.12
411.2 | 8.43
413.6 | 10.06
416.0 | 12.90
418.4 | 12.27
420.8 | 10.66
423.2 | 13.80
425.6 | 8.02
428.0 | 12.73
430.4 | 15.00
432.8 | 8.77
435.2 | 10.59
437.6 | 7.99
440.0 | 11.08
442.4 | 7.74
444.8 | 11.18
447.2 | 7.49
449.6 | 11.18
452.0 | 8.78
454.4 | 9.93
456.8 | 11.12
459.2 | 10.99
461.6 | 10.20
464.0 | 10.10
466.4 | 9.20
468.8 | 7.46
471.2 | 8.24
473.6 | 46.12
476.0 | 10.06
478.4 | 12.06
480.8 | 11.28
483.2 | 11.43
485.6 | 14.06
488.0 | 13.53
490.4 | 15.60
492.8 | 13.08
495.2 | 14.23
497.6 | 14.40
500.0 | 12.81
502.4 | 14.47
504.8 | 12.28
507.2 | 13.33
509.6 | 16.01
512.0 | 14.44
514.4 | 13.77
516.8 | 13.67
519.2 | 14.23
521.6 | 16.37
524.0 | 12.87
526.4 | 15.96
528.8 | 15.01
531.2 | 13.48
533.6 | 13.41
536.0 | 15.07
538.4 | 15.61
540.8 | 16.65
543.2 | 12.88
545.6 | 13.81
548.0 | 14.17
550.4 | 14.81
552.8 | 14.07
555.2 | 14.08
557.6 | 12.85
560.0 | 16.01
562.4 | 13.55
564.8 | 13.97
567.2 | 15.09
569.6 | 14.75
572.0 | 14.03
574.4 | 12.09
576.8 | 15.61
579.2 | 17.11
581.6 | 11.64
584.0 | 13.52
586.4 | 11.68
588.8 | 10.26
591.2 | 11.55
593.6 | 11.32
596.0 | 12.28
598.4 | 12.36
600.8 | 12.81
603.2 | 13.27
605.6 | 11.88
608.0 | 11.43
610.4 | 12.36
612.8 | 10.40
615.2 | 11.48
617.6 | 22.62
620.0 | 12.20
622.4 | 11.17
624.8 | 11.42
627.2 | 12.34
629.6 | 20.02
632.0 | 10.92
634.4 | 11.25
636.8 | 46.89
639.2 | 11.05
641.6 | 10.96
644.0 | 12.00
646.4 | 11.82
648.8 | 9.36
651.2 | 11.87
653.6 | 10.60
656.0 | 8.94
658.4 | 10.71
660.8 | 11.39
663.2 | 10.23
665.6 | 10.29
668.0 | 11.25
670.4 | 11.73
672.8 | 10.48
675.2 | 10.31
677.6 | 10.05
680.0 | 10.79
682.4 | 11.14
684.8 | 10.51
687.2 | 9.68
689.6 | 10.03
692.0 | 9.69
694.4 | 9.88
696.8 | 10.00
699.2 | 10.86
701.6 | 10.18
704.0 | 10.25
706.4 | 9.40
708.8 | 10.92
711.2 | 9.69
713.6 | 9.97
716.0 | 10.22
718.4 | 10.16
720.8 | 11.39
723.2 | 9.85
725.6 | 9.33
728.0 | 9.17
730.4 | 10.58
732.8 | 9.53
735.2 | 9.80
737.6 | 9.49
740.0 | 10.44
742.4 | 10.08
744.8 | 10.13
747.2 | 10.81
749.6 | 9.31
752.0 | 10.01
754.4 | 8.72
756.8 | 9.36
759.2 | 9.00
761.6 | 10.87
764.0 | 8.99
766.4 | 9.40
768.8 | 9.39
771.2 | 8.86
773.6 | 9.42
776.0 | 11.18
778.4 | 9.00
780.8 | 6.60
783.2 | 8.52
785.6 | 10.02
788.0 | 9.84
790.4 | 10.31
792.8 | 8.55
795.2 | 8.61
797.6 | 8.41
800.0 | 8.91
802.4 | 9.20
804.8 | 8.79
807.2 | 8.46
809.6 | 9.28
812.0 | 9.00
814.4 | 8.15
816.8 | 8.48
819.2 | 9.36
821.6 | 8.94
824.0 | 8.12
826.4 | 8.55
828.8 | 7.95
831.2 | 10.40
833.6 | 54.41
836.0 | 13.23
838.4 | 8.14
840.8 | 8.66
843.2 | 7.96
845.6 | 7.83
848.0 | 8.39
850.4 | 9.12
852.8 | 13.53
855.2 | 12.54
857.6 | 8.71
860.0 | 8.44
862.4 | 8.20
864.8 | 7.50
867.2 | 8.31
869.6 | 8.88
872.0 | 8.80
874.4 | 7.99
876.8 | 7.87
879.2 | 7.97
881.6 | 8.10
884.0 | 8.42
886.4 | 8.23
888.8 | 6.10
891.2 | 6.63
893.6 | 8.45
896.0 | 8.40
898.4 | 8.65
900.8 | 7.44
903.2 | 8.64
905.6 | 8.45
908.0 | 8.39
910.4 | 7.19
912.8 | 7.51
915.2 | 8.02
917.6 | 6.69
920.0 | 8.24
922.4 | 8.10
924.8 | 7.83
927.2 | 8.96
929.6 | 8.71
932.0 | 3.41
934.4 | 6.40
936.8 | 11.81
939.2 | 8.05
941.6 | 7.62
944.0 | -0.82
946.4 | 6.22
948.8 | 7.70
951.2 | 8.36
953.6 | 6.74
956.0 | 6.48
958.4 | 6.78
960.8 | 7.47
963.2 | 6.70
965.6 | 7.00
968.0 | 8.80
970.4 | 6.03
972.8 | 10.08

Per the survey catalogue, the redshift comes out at 0.27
